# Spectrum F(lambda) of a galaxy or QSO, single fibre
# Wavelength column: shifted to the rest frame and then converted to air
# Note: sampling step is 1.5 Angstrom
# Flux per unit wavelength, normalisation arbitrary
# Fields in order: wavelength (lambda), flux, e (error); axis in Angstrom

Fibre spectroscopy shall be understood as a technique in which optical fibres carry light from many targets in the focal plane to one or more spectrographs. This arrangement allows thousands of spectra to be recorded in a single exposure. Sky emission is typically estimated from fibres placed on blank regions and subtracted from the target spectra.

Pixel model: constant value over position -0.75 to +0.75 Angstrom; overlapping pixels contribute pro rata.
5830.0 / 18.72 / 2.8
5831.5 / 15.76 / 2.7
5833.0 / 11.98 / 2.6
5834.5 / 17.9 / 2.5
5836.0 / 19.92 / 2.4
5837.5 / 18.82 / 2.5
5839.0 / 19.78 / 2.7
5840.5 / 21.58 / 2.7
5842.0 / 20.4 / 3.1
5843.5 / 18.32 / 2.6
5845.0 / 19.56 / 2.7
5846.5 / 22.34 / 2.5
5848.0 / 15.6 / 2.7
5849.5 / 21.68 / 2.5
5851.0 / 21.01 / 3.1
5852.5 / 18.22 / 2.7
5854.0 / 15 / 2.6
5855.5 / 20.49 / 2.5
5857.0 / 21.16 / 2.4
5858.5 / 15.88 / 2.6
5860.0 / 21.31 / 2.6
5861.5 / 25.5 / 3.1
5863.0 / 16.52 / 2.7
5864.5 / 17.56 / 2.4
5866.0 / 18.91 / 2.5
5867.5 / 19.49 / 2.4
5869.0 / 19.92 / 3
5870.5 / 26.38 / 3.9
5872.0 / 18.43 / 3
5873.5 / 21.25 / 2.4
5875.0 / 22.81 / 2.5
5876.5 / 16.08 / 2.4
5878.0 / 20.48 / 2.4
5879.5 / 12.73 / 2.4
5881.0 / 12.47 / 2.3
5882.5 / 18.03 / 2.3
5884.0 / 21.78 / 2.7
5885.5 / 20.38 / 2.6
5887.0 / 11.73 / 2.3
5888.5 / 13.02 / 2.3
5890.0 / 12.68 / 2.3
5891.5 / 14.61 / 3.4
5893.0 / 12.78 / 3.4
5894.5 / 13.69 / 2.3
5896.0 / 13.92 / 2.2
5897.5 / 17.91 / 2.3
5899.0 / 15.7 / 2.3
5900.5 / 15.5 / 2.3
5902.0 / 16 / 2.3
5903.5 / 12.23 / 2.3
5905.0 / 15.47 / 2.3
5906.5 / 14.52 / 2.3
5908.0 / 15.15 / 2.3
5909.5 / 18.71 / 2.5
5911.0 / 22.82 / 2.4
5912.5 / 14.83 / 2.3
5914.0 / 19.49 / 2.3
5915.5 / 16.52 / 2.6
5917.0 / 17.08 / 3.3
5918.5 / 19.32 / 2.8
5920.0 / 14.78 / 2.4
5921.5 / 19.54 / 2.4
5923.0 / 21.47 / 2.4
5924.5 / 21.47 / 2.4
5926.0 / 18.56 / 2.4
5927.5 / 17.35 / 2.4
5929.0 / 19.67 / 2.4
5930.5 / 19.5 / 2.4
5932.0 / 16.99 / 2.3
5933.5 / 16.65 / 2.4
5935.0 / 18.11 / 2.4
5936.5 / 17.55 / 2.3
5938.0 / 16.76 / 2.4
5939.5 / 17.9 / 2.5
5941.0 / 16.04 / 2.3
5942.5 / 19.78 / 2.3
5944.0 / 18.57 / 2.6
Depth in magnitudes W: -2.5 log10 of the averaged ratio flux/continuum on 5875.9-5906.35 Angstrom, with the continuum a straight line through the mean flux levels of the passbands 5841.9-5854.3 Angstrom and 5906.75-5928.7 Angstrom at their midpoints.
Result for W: 0.21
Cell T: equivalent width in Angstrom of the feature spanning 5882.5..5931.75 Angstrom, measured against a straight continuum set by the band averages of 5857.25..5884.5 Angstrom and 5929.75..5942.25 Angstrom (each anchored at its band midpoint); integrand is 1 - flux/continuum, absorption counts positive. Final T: 3.78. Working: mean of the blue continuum 19.2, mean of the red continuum 17.5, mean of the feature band 16.8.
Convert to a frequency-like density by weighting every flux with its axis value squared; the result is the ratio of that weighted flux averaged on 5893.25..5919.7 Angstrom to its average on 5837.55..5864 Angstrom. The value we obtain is 0.85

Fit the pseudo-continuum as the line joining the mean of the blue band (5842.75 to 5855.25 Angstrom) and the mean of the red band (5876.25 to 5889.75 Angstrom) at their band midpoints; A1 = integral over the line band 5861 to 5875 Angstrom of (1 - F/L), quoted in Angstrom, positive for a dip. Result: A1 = -2.5 Angstrom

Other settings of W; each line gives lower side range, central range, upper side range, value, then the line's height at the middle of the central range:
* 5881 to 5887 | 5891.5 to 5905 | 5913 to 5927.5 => 0.23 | 18.3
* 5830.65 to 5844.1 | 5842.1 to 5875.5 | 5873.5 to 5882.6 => -0.12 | 17.8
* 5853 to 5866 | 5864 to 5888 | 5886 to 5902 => -0.11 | 16.8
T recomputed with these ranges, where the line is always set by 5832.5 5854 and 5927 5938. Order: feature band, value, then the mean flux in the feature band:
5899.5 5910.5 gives 1.6 Angstrom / 15.5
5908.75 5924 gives -0.3 Angstrom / 18.5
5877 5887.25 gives 0.8 Angstrom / 17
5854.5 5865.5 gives -0.5 Angstrom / 19.6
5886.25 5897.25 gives 3.0 Angstrom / 13.4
